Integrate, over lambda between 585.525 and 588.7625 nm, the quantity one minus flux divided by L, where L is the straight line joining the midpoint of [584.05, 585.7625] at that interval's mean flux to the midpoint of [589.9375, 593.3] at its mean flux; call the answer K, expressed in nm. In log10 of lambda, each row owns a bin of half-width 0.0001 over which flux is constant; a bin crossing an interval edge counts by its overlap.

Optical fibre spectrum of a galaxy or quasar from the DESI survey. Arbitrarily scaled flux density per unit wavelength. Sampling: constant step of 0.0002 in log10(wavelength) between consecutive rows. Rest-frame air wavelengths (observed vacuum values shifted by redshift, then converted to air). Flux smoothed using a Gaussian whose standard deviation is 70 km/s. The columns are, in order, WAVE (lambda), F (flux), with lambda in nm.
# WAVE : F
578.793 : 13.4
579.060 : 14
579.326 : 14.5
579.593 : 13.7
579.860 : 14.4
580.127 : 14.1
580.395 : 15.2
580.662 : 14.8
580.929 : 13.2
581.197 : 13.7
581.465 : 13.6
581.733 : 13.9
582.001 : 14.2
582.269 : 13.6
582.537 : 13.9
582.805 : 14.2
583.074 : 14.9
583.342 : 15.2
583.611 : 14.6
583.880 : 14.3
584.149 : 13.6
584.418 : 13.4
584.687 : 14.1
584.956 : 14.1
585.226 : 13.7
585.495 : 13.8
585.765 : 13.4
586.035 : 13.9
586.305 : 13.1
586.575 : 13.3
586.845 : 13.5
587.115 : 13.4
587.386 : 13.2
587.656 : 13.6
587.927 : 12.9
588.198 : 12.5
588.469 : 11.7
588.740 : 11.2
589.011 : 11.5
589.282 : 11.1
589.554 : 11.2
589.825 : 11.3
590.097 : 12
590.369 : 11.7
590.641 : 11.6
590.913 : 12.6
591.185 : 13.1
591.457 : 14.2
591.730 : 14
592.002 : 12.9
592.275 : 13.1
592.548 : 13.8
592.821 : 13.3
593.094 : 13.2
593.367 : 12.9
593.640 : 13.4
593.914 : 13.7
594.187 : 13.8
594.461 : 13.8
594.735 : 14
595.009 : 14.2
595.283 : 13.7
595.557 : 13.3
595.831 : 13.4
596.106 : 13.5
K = 0.103 nm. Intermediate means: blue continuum 13.8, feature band 13.1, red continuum 12.9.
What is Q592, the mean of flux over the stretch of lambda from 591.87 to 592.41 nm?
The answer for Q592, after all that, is 13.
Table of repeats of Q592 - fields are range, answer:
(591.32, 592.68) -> 13.6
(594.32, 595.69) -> 13.8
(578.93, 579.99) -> 14.2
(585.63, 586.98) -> 13.4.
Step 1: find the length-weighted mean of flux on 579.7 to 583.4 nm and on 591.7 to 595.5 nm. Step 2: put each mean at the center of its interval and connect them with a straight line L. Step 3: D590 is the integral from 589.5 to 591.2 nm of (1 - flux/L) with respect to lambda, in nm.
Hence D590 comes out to 0.227 nm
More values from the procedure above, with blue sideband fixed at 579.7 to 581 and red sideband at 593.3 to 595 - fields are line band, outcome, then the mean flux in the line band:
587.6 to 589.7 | 0.31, 11.9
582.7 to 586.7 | 0.05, 14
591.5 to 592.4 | 0.02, 13.4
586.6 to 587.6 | 0.05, 13.4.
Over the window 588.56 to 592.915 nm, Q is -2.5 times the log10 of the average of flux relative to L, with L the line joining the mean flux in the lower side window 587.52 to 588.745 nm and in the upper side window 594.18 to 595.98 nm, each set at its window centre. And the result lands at 0.05 mag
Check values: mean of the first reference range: 12.5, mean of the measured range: 12.4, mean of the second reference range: 13.7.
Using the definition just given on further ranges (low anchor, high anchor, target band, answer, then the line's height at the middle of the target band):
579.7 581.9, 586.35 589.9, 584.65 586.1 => -0.064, 13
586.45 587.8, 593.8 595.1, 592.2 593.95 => 0.038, 13.8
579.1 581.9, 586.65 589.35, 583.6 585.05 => -0.054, 13.3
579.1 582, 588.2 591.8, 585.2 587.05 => -0.050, 12.9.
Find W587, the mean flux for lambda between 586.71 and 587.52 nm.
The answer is 13.4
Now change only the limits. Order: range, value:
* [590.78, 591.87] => 13.5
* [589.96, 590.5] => 11.8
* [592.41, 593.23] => 13.4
